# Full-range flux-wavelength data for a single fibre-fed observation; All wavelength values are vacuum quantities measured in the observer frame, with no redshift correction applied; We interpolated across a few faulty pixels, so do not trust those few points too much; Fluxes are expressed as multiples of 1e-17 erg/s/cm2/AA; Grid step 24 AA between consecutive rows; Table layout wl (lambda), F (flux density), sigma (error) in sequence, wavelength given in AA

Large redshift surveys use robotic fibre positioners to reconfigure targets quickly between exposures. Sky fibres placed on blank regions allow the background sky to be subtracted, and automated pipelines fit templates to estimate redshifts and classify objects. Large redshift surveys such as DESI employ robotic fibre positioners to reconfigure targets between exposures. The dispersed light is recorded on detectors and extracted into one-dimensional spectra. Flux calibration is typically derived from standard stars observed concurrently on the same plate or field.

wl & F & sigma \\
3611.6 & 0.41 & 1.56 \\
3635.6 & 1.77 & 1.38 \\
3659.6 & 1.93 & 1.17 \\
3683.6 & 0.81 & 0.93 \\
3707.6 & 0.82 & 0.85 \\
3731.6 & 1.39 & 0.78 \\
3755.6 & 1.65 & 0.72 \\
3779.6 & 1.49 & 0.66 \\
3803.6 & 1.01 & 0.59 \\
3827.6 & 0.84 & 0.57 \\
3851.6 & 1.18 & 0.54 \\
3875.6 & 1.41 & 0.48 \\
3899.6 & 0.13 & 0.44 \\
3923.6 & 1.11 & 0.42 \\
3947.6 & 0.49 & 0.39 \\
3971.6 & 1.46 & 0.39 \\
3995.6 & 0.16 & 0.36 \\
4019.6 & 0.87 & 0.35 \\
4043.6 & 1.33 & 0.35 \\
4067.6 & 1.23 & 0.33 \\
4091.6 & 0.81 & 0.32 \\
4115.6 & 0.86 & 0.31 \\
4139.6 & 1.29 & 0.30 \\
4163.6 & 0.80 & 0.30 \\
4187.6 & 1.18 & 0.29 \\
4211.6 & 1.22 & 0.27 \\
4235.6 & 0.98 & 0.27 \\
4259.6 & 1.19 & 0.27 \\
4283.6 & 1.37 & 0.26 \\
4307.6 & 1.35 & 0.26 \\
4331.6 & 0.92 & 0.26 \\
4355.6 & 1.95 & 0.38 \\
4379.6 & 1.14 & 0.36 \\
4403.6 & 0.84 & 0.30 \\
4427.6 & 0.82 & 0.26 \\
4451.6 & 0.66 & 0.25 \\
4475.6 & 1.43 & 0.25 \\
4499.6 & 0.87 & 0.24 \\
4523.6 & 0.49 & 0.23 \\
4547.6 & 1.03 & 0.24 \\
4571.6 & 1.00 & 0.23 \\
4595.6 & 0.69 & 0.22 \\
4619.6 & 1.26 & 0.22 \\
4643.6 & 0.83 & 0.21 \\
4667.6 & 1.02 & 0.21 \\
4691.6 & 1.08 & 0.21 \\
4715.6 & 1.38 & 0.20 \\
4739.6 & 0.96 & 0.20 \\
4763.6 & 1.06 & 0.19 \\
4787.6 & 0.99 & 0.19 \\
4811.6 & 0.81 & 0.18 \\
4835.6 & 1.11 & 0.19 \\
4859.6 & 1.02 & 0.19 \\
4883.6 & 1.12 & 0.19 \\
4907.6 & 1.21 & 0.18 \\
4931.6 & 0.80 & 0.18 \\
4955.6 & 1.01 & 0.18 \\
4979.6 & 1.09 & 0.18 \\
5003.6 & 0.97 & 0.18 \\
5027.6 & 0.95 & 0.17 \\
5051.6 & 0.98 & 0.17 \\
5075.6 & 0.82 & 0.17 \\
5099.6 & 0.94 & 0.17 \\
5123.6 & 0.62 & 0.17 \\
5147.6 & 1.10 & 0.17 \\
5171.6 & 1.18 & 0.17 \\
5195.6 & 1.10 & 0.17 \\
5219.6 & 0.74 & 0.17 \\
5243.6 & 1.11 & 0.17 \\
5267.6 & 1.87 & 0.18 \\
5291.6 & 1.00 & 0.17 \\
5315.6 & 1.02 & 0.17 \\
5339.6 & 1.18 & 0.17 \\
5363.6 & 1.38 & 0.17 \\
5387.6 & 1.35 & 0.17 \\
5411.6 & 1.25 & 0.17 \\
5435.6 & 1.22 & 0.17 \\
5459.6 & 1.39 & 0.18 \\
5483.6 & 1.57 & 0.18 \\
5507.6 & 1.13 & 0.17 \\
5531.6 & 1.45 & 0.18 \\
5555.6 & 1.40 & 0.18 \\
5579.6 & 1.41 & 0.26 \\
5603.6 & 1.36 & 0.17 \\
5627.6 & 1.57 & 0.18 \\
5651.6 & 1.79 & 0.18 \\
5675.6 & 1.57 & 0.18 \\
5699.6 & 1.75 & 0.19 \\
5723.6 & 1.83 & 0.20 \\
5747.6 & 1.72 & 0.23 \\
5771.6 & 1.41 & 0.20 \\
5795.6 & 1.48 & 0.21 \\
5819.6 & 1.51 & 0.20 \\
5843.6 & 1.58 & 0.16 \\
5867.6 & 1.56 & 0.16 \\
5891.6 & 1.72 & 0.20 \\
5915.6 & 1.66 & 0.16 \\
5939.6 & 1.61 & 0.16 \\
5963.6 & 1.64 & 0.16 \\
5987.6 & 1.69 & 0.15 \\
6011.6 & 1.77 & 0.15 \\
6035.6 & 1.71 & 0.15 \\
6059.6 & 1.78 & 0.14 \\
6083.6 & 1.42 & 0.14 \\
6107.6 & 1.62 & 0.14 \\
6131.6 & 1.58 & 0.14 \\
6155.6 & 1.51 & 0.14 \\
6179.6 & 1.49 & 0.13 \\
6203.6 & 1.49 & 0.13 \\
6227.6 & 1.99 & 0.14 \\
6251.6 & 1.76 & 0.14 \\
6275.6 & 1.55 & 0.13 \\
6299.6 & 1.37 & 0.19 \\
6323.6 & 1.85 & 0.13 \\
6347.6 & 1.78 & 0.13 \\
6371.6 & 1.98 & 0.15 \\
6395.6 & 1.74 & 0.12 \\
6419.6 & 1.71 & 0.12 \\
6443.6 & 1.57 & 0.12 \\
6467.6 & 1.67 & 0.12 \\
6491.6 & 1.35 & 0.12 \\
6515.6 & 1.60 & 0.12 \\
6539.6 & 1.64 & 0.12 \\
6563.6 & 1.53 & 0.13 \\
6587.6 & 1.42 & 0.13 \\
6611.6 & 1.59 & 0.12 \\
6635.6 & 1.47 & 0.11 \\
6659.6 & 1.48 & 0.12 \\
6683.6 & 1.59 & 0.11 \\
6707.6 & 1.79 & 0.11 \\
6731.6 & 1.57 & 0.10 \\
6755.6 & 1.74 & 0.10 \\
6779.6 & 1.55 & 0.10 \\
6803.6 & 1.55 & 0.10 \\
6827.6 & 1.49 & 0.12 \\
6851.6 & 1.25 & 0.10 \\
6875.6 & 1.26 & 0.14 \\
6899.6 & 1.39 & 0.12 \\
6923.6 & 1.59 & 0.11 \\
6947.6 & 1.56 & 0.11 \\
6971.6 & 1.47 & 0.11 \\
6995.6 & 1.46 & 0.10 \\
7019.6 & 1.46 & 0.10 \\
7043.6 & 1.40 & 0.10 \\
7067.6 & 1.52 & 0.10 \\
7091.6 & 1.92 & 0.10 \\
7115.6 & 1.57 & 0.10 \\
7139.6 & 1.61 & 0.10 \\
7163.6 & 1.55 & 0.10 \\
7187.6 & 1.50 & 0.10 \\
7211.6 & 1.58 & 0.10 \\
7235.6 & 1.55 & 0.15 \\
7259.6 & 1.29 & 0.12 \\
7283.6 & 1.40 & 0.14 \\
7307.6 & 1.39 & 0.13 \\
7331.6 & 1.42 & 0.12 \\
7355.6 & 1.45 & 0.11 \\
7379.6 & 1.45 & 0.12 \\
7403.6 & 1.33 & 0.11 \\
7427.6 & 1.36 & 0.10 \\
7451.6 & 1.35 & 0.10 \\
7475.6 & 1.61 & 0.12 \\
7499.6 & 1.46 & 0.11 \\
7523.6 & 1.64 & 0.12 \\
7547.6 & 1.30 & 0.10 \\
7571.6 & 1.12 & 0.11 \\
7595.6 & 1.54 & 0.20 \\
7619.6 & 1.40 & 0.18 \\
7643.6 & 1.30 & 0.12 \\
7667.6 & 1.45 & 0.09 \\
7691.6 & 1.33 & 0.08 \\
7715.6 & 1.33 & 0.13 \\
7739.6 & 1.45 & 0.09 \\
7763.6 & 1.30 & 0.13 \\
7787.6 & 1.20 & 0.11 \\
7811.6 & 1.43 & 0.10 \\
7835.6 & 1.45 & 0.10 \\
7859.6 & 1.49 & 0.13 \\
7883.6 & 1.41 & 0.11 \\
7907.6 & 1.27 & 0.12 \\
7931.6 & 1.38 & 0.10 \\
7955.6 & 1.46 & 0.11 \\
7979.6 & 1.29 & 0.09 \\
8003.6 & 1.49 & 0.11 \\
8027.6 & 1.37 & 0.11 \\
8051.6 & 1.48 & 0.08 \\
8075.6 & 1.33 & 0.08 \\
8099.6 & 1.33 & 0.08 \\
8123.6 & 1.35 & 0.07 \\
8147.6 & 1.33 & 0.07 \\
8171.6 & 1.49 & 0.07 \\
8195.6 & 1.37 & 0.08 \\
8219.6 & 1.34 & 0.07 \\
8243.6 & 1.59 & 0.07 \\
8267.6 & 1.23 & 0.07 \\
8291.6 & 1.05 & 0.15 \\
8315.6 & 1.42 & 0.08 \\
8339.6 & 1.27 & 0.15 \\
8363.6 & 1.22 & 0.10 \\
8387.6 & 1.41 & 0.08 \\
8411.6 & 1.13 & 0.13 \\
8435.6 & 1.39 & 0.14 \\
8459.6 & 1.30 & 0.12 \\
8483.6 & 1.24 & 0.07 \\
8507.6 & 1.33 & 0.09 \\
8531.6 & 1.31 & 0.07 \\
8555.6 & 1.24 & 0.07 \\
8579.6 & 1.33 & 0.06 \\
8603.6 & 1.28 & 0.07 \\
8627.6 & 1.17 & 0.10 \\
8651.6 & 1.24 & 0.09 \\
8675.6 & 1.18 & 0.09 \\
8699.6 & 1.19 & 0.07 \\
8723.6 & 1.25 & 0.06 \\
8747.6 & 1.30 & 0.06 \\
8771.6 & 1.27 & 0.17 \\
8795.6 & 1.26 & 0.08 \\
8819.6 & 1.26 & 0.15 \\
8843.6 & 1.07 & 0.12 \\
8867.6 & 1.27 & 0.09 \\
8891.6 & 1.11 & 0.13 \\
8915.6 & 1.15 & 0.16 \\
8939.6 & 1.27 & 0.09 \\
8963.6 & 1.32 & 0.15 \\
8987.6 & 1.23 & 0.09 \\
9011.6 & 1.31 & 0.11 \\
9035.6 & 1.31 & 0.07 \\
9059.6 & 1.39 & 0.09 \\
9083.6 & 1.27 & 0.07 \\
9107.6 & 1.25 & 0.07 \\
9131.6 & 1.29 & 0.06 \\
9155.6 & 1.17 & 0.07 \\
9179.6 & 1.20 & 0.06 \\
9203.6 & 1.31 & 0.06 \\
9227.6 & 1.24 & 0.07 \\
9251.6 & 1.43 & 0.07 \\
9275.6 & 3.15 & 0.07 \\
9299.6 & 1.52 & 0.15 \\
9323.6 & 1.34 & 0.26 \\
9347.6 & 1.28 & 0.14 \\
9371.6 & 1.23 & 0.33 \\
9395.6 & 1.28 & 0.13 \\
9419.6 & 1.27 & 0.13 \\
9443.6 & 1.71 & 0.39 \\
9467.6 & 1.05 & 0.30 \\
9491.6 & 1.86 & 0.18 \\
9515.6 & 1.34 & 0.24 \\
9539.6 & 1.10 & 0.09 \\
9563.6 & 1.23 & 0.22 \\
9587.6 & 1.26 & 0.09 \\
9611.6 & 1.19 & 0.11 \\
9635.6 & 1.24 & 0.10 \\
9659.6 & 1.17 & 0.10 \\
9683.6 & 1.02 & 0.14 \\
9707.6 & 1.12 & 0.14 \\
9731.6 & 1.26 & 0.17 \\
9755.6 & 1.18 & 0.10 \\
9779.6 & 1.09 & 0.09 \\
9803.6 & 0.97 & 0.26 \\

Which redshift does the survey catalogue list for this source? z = 0.41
